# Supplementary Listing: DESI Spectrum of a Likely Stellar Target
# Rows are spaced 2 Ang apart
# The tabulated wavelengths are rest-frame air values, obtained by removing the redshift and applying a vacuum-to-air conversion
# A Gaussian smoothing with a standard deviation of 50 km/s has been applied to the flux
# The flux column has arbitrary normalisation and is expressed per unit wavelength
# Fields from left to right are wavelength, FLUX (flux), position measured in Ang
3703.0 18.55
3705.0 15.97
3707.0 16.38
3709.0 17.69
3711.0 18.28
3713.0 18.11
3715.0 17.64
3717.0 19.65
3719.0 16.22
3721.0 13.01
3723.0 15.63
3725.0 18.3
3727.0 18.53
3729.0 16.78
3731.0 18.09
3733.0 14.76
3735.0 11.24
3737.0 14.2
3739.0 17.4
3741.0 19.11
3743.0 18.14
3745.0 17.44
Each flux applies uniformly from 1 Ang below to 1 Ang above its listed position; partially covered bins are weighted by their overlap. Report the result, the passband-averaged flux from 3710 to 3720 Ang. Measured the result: 18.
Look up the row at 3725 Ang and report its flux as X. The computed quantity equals 18.3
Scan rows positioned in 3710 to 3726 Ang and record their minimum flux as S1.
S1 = 13.01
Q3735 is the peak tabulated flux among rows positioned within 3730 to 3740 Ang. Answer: 18.09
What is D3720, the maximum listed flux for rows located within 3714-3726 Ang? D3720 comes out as 19.65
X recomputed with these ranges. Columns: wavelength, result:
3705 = 15.97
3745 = 17.44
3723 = 15.63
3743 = 18.14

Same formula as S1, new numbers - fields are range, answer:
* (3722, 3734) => 14.76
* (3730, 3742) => 11.24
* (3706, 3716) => 16.38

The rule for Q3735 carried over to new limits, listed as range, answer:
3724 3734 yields 18.53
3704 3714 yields 18.28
